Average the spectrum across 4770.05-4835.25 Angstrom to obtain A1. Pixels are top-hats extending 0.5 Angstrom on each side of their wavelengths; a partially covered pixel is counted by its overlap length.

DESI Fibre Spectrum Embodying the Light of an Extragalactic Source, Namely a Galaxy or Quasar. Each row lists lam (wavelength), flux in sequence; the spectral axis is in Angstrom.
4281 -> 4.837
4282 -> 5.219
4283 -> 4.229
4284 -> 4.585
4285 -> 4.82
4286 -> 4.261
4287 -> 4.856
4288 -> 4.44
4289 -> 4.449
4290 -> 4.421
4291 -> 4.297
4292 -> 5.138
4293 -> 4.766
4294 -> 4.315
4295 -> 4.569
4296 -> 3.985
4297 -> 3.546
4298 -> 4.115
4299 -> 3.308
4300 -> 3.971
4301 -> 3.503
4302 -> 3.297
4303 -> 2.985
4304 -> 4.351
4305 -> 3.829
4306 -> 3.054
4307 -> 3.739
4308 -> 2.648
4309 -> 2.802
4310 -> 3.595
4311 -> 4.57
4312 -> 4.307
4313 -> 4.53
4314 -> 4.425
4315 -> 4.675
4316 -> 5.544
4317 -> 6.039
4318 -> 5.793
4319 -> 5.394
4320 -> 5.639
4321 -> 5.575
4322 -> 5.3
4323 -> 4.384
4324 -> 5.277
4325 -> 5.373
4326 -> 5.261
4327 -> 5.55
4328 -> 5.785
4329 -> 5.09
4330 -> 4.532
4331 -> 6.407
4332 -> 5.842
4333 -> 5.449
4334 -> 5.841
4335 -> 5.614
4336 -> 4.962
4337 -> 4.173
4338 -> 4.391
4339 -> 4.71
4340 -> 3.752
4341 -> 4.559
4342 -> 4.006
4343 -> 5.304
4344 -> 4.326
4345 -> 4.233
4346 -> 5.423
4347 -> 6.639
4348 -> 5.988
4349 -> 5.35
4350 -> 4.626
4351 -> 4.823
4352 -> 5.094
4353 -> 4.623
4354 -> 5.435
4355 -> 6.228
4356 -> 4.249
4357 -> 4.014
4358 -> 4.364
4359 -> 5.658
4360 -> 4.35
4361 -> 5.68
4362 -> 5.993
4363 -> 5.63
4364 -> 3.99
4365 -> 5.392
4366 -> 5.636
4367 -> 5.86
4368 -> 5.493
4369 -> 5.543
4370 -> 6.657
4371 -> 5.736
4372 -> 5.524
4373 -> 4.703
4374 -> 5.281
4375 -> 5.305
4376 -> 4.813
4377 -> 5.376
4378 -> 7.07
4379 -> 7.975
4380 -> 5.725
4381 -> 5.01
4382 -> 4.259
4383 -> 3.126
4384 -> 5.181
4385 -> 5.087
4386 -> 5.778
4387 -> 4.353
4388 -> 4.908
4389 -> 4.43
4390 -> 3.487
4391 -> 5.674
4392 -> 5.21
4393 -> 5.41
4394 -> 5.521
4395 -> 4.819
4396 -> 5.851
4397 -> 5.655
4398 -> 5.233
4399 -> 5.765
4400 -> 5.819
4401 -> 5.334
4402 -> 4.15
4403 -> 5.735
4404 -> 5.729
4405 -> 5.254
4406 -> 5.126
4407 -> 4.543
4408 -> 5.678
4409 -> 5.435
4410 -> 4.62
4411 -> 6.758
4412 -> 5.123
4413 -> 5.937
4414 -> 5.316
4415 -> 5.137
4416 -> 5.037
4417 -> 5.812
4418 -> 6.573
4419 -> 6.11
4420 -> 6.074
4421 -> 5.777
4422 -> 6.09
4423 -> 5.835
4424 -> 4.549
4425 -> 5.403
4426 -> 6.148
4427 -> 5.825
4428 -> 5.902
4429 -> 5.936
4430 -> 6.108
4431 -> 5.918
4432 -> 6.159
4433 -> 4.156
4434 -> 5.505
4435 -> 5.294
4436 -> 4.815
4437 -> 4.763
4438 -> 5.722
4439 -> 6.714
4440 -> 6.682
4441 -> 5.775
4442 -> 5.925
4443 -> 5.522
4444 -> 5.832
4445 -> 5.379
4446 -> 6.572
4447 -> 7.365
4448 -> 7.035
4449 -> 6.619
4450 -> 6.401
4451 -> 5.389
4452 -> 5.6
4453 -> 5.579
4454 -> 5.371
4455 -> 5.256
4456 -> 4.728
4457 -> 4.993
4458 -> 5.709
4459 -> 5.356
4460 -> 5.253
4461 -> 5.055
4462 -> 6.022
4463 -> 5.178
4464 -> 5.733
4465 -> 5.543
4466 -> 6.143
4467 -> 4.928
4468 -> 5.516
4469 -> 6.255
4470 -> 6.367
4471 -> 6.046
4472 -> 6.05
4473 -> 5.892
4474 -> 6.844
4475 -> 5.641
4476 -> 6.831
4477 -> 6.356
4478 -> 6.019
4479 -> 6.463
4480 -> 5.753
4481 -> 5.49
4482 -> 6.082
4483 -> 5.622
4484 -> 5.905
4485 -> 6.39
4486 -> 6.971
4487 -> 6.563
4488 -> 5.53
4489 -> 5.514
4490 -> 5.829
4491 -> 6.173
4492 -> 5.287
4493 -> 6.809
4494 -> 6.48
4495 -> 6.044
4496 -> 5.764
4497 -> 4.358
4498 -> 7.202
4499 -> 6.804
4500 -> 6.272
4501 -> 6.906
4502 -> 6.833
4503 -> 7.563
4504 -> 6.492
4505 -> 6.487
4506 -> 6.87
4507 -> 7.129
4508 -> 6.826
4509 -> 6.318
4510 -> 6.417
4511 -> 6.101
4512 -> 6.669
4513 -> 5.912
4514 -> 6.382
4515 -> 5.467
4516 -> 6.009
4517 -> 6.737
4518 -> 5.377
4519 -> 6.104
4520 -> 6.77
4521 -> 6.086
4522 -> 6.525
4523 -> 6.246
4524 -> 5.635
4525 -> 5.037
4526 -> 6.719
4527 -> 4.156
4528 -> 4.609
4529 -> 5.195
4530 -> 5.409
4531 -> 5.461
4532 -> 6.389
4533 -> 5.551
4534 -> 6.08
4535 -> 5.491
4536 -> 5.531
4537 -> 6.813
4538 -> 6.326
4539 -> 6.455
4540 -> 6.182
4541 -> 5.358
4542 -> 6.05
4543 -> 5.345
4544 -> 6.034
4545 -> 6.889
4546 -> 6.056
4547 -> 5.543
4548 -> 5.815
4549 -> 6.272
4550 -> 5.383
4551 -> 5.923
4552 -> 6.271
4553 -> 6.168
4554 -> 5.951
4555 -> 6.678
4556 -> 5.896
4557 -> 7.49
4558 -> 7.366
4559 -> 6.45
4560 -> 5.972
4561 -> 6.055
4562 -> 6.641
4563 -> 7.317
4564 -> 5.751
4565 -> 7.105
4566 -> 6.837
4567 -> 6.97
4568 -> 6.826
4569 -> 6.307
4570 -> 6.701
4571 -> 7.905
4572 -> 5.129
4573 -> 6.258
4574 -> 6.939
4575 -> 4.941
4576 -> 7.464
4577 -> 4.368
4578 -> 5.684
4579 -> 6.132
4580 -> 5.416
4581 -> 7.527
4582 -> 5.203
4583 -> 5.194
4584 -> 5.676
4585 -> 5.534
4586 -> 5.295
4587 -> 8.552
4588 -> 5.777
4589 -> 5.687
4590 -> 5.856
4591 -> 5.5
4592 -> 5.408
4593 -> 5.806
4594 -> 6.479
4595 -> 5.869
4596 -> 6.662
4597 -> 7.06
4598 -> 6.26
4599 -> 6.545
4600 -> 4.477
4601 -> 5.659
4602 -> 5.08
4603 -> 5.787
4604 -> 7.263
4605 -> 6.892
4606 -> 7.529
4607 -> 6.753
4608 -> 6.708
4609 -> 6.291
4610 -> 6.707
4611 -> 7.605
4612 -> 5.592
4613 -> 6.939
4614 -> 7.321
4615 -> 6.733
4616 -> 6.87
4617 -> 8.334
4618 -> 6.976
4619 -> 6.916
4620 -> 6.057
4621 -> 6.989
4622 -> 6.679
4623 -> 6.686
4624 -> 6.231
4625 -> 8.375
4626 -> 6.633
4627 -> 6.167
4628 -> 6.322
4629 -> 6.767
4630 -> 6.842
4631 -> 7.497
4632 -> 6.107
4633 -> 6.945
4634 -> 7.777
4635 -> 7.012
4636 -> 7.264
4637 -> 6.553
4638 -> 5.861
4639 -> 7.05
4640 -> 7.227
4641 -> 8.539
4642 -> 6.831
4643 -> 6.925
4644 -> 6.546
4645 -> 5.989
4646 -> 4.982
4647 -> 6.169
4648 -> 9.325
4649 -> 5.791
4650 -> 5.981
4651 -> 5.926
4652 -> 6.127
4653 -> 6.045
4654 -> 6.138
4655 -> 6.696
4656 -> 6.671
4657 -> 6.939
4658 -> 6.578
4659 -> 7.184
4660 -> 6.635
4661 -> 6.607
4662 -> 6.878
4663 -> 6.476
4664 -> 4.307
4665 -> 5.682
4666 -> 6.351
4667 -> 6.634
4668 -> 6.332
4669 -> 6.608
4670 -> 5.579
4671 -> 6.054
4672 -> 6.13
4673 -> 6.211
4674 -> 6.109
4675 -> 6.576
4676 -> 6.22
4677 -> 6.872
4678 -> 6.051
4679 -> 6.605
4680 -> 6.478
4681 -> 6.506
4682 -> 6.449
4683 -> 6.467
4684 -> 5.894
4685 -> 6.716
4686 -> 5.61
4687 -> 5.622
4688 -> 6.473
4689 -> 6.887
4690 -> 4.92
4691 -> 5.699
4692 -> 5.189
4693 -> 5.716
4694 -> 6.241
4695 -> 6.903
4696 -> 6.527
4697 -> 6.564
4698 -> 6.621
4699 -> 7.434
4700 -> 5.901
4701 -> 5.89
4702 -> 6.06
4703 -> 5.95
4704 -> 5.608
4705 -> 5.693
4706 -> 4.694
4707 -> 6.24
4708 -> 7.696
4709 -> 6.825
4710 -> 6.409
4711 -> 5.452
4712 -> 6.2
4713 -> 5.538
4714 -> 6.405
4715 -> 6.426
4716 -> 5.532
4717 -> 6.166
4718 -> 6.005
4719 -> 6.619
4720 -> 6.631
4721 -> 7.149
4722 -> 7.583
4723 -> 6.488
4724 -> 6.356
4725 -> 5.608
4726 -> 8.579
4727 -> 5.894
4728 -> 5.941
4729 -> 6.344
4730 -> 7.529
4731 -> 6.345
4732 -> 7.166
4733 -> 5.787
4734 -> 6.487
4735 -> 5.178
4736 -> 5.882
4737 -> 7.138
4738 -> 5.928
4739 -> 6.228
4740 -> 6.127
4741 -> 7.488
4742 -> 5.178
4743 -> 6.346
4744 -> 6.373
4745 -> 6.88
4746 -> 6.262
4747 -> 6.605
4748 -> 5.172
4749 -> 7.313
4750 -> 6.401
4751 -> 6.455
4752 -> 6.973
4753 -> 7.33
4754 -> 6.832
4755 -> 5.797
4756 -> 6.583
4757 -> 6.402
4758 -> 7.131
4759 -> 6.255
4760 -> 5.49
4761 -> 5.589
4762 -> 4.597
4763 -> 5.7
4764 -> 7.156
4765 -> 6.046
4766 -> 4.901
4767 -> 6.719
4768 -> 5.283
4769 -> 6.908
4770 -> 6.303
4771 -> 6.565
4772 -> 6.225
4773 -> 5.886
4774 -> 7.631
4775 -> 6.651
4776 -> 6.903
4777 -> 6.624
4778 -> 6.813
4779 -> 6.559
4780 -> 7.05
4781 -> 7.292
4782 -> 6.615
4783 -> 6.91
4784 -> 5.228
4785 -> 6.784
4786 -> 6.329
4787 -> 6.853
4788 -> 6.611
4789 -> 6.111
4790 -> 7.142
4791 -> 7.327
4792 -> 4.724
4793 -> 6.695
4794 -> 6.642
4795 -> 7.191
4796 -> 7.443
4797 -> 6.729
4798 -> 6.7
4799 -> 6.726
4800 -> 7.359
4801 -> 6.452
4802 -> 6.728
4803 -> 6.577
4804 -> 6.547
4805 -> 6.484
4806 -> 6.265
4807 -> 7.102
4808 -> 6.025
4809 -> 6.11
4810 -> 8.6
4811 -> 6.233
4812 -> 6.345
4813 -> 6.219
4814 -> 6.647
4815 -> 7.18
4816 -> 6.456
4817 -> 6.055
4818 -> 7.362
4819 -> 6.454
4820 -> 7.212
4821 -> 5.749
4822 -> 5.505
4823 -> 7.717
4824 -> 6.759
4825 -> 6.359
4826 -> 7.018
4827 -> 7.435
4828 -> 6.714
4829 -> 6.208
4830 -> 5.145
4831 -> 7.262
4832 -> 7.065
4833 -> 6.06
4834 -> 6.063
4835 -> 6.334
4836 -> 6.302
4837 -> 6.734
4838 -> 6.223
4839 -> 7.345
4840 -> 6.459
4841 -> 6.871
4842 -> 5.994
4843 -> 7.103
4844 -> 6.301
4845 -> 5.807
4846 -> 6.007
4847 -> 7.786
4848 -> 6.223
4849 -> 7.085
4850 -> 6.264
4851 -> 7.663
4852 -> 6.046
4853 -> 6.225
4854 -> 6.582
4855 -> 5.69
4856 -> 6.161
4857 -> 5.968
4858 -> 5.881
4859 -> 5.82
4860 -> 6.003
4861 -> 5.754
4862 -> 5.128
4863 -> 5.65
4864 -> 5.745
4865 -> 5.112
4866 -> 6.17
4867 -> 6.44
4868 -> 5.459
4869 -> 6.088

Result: 6.63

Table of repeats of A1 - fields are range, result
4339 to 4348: 4.84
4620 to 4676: 6.57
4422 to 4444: 5.66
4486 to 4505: 6.27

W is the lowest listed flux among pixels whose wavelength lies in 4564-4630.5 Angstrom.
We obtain 4.368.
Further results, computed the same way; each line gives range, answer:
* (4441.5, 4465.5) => 4.728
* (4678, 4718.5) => 4.694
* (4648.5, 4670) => 4.307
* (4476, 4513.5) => 4.358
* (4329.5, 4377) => 3.752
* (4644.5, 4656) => 4.982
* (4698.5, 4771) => 4.597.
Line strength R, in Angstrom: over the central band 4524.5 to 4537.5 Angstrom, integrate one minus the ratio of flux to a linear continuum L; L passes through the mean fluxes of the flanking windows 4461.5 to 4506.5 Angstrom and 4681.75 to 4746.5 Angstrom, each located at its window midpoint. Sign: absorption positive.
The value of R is 1.2 Angstrom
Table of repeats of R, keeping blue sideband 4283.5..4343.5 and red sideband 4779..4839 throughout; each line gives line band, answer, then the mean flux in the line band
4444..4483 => -4.9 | 5.86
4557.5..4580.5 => -3.0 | 6.37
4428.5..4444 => -1.7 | 5.67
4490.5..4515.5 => -4.7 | 6.38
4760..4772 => 0.9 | 5.97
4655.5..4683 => -1.4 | 6.36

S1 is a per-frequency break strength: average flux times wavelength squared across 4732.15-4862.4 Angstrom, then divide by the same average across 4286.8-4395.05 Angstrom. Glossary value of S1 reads 1.6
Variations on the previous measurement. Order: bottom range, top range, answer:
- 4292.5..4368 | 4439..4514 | 1.36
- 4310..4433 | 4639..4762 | 1.39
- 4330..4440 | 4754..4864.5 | 1.46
